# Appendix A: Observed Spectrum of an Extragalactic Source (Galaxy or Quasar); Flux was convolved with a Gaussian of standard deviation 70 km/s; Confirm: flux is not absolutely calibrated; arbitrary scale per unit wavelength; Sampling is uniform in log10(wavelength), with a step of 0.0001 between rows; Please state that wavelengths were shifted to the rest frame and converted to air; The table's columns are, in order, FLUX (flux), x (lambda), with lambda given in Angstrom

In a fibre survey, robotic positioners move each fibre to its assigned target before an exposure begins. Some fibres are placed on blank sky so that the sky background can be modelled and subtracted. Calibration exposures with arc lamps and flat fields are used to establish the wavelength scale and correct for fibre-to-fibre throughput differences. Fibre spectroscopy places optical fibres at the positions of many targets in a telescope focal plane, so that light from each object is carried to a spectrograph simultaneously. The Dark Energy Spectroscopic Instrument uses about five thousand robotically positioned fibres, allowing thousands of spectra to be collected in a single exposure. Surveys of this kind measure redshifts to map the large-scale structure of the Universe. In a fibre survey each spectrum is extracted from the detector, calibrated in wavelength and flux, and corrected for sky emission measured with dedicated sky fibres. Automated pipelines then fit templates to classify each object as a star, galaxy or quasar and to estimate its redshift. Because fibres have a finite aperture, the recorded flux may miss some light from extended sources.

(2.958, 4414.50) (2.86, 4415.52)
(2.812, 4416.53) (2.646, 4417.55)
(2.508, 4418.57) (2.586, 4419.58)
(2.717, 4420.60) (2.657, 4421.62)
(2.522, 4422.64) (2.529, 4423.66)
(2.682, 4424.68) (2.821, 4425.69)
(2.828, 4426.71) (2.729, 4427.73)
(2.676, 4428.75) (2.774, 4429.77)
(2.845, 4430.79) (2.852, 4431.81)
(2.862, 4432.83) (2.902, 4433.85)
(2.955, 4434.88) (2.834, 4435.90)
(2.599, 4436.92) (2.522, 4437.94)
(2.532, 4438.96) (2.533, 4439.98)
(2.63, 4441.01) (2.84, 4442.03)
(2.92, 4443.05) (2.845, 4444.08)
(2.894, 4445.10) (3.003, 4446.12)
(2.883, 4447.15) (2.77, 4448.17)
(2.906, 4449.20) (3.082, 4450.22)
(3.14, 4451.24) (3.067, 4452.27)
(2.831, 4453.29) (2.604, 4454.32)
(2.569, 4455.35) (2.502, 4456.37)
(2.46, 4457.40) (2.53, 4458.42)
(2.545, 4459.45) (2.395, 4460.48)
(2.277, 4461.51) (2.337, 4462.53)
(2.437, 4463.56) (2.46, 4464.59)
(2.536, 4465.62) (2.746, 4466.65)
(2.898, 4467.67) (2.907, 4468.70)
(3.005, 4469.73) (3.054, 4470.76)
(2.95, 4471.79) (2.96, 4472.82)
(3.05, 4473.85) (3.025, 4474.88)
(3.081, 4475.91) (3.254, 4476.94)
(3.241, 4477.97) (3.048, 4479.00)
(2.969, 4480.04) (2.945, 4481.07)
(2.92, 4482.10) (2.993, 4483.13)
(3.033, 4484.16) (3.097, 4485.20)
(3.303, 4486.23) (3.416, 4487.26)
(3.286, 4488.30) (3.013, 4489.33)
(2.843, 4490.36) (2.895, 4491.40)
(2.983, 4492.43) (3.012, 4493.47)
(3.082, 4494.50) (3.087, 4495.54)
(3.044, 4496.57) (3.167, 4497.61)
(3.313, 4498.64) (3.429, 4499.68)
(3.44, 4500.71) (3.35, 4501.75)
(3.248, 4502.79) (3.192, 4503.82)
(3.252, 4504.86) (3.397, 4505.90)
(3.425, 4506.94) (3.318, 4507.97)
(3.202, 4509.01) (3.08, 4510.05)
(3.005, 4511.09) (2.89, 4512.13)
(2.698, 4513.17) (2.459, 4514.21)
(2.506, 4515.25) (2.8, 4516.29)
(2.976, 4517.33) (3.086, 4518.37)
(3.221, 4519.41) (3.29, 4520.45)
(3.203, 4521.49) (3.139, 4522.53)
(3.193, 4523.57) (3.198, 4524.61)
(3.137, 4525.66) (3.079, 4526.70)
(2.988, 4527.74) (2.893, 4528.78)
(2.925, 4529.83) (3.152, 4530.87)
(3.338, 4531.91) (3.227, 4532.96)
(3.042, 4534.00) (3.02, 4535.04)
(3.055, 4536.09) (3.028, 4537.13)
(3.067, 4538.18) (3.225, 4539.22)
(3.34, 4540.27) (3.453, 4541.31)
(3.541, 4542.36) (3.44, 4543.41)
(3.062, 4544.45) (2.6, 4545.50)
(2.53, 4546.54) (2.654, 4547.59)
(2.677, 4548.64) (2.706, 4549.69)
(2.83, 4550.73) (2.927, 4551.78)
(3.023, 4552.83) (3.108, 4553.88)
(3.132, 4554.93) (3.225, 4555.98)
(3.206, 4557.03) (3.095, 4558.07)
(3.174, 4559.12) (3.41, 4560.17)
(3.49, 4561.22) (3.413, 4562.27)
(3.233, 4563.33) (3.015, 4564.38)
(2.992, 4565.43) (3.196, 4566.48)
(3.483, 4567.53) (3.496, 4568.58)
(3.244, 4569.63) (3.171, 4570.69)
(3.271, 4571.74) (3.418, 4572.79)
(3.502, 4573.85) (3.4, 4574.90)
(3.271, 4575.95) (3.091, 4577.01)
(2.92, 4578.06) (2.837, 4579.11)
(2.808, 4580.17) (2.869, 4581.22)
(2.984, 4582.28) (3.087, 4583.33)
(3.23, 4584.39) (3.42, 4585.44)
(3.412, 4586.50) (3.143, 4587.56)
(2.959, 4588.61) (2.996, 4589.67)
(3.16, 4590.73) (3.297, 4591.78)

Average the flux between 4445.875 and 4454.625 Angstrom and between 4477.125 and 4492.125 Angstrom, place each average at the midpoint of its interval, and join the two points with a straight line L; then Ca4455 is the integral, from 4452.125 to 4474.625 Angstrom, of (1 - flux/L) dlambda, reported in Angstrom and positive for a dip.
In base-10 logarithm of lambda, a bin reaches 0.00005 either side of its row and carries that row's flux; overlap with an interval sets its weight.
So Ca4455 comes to 2.25 Angstrom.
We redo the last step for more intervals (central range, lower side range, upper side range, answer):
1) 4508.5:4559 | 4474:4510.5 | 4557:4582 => 2.3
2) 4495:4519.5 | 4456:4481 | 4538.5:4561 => -1.6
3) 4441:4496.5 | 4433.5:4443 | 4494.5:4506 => 1.7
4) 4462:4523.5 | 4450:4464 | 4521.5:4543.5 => -3.5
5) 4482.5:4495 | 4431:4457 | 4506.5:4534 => -0.5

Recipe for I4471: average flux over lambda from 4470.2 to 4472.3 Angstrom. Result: 3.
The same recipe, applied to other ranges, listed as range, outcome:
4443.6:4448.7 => 2.88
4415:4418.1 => 2.77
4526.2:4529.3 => 2.99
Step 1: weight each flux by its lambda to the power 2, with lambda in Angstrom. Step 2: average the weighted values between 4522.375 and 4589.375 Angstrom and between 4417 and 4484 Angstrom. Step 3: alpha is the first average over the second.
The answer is 1.2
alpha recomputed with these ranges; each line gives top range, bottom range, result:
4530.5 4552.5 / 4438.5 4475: 1.15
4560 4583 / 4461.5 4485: 1.16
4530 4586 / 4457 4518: 1.09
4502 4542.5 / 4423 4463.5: 1.18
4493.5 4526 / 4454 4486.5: 1.13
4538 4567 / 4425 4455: 1.16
